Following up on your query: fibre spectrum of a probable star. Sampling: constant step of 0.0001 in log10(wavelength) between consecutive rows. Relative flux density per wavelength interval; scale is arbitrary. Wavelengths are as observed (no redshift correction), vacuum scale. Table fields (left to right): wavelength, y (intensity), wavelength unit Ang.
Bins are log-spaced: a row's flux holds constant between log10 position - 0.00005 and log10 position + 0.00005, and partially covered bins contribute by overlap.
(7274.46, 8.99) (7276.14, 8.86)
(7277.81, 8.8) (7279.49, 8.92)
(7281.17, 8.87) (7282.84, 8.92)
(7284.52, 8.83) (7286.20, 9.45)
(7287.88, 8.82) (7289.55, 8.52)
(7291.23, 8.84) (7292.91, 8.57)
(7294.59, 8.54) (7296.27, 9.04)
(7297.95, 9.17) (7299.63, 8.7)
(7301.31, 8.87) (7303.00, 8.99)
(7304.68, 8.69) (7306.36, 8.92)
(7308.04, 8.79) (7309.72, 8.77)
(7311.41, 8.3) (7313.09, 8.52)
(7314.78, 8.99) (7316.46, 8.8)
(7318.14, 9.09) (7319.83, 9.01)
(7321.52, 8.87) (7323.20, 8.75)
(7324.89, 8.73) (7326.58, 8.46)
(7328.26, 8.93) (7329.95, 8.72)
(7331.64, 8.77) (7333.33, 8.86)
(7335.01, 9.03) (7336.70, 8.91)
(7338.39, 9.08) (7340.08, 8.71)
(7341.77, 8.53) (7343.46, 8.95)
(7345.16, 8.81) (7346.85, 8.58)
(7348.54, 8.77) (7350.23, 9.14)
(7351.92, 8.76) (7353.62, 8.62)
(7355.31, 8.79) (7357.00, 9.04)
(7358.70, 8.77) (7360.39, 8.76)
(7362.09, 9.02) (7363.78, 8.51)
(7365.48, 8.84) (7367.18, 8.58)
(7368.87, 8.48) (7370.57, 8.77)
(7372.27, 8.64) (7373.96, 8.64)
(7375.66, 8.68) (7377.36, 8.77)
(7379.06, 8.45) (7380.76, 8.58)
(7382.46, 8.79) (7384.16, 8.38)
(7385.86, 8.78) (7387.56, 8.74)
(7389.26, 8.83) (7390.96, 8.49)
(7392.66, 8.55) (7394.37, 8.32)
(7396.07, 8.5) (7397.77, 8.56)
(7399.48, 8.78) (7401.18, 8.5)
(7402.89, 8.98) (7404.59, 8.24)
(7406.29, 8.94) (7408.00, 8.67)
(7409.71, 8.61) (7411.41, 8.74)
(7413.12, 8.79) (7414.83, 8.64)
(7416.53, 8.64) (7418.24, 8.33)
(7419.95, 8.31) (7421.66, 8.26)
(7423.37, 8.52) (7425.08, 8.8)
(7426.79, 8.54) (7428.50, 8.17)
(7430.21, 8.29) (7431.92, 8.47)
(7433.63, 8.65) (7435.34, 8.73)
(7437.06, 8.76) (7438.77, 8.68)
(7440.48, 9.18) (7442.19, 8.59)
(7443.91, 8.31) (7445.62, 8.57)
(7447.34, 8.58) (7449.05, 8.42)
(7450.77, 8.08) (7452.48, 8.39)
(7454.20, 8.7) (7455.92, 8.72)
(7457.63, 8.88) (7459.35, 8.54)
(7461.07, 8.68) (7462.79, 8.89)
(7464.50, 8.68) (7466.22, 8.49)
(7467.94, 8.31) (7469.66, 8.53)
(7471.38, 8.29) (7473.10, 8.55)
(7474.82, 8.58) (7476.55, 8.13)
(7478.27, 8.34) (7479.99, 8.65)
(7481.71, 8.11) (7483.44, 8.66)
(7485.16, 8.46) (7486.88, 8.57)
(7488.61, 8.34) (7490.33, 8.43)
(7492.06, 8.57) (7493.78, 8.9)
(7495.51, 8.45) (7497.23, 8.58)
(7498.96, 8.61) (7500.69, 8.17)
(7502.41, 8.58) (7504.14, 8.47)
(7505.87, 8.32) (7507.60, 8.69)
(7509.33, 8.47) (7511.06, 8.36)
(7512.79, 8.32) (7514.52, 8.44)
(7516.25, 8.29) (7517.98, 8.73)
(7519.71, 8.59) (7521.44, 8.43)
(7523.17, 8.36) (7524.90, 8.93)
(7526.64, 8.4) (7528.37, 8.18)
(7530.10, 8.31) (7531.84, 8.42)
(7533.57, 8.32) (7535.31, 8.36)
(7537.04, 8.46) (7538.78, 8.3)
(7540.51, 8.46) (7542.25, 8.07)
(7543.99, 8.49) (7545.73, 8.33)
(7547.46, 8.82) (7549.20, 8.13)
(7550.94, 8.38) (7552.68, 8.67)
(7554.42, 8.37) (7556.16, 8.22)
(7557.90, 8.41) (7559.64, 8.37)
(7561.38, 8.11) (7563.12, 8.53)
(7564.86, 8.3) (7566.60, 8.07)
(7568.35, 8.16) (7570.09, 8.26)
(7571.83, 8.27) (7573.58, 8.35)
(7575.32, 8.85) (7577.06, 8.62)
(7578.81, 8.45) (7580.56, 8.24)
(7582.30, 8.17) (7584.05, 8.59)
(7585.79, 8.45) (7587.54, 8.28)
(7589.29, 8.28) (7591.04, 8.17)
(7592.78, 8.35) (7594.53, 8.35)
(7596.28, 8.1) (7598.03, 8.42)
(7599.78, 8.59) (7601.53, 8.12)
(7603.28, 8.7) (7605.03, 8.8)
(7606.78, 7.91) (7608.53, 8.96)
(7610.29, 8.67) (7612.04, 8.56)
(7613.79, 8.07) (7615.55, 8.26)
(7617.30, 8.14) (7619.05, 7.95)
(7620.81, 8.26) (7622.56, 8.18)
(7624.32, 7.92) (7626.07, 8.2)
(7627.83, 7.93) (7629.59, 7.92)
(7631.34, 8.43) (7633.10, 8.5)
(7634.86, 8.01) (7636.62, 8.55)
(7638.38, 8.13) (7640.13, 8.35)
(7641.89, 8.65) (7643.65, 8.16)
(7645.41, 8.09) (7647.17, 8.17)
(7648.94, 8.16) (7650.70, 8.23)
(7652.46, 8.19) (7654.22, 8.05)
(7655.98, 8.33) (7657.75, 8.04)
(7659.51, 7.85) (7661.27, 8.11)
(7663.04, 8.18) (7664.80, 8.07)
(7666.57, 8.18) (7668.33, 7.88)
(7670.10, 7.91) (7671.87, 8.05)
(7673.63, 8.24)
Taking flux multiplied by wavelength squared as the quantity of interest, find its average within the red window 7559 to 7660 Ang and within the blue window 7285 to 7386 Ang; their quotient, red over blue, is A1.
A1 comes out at 1.0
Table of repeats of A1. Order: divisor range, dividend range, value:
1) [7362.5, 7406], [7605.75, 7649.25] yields 1.02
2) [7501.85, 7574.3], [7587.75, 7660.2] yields 1.01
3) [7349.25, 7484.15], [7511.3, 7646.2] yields 1.01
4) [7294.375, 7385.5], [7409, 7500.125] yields 1.00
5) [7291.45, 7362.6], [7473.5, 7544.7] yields 1.01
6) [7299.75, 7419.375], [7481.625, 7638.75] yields 1.01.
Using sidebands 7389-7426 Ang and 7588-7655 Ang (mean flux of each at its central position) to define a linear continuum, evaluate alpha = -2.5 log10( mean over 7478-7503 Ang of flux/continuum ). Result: 0.00 mag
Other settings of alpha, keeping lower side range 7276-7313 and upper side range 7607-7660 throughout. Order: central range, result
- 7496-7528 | -0.005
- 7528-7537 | 0.008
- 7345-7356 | -0.008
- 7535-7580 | -0.002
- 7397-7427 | 0.002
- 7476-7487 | 0.009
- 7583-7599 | -0.004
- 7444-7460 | 0.002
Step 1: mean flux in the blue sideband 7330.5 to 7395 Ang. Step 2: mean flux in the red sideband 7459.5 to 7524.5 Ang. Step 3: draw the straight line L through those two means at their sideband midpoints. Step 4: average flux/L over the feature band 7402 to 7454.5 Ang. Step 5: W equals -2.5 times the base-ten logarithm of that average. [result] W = 0.01 mag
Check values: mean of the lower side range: 8.73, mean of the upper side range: 8.49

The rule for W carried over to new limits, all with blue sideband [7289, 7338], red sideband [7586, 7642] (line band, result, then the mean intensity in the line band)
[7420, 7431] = 0.025 mag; 8.42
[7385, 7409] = 0.004 mag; 8.63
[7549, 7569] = 0.010 mag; 8.32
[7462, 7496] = 0.004 mag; 8.5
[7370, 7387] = 0.006 mag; 8.65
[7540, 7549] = 0.001 mag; 8.41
